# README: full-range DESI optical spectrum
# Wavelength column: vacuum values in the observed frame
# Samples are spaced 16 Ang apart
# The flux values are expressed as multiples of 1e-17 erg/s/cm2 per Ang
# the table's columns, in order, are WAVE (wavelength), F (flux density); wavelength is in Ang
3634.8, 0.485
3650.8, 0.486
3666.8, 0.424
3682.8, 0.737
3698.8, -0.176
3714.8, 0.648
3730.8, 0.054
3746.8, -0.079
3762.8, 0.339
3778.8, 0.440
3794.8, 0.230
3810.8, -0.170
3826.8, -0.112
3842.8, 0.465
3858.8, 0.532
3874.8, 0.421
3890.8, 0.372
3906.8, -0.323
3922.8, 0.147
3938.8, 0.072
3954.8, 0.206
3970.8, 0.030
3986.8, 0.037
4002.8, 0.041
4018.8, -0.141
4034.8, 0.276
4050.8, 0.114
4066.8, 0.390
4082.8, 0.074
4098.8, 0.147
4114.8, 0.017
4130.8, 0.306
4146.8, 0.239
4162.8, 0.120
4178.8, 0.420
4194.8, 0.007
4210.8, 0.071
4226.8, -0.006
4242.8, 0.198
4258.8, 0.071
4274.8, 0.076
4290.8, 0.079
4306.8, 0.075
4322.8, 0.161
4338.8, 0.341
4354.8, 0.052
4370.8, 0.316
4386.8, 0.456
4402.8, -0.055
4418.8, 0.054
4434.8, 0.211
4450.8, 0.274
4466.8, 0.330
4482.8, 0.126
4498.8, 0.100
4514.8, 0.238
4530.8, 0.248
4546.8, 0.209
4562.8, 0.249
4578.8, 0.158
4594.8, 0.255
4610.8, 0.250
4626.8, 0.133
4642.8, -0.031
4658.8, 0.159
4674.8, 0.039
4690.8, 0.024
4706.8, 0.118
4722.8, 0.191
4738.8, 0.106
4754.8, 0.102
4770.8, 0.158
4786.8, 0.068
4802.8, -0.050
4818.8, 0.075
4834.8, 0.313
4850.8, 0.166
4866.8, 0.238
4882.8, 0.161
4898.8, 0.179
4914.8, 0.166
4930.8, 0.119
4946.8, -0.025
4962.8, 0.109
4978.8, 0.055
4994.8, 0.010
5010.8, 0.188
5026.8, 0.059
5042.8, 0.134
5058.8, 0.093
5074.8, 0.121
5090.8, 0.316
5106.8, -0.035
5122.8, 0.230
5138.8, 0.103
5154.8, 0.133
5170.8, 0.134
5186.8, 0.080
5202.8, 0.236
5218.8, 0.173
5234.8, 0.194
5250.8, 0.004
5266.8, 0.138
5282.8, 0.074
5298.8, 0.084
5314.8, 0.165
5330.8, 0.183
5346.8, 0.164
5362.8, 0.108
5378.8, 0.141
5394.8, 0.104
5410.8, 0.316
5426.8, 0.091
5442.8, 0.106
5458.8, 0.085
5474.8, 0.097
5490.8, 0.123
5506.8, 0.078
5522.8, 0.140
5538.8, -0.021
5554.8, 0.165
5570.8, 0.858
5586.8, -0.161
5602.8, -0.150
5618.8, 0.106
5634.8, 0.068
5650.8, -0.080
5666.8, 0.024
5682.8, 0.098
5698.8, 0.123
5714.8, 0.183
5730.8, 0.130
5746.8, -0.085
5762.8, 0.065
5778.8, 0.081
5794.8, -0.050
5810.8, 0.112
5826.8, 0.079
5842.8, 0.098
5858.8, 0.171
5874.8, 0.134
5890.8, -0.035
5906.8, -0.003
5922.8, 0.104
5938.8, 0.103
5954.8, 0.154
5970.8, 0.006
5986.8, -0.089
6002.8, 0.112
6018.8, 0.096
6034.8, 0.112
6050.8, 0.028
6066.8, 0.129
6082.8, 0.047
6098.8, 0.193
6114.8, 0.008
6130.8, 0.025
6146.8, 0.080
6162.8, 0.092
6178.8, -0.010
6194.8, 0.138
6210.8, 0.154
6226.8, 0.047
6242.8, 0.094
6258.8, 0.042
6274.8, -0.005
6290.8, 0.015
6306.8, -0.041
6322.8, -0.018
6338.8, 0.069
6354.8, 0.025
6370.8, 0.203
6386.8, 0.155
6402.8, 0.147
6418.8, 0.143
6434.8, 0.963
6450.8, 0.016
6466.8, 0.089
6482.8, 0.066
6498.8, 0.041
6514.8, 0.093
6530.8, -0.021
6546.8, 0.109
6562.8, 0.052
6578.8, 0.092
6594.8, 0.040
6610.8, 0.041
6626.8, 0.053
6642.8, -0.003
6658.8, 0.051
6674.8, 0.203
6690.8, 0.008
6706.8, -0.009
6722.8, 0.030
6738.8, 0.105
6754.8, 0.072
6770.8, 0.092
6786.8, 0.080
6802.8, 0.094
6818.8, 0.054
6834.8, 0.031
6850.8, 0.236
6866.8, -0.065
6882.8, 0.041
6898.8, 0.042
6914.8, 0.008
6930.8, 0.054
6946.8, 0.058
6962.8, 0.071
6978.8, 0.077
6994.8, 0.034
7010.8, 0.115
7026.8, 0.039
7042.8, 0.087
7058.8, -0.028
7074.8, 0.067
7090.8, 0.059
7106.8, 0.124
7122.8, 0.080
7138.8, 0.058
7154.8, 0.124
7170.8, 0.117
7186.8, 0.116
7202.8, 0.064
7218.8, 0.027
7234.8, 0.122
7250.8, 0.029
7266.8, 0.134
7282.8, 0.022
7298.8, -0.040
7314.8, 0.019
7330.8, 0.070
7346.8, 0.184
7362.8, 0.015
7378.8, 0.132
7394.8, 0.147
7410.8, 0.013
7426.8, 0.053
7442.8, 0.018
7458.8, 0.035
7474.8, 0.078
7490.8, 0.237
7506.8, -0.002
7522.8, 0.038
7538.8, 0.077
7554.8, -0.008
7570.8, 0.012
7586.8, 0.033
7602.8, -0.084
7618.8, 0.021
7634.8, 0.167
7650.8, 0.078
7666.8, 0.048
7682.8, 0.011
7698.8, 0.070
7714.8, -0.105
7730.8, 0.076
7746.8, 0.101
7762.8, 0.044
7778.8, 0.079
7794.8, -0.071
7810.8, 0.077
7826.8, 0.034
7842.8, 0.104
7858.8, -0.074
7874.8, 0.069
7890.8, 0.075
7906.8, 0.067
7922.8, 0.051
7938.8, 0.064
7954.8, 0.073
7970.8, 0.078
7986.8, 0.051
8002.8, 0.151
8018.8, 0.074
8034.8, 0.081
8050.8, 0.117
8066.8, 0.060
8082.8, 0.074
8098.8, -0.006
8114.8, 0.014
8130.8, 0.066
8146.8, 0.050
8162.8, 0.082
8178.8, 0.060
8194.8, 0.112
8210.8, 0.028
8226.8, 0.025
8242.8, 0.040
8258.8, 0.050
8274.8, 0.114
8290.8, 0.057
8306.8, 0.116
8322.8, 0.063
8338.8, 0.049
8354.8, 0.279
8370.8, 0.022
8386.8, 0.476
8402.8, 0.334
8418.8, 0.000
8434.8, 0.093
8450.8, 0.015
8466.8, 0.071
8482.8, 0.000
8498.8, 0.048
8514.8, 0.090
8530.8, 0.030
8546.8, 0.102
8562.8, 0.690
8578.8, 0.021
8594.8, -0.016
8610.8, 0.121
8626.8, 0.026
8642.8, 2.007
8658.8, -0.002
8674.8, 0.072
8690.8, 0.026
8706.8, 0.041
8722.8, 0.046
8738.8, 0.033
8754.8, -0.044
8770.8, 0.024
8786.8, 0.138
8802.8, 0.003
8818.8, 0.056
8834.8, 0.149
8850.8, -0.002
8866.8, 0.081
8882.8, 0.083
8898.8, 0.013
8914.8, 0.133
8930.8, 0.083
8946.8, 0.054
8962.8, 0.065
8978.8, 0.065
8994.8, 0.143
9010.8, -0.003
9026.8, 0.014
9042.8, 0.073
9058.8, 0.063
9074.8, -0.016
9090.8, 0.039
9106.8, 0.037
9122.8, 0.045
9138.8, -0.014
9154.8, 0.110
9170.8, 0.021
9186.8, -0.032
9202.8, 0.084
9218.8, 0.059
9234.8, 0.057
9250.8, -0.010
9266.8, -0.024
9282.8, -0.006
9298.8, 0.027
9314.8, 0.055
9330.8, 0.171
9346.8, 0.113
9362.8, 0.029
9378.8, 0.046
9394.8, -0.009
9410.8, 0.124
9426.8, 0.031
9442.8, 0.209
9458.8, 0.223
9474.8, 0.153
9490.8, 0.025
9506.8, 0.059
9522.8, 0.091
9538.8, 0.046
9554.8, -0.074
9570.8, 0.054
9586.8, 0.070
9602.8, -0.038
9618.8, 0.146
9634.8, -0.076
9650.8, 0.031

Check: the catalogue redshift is 0.73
